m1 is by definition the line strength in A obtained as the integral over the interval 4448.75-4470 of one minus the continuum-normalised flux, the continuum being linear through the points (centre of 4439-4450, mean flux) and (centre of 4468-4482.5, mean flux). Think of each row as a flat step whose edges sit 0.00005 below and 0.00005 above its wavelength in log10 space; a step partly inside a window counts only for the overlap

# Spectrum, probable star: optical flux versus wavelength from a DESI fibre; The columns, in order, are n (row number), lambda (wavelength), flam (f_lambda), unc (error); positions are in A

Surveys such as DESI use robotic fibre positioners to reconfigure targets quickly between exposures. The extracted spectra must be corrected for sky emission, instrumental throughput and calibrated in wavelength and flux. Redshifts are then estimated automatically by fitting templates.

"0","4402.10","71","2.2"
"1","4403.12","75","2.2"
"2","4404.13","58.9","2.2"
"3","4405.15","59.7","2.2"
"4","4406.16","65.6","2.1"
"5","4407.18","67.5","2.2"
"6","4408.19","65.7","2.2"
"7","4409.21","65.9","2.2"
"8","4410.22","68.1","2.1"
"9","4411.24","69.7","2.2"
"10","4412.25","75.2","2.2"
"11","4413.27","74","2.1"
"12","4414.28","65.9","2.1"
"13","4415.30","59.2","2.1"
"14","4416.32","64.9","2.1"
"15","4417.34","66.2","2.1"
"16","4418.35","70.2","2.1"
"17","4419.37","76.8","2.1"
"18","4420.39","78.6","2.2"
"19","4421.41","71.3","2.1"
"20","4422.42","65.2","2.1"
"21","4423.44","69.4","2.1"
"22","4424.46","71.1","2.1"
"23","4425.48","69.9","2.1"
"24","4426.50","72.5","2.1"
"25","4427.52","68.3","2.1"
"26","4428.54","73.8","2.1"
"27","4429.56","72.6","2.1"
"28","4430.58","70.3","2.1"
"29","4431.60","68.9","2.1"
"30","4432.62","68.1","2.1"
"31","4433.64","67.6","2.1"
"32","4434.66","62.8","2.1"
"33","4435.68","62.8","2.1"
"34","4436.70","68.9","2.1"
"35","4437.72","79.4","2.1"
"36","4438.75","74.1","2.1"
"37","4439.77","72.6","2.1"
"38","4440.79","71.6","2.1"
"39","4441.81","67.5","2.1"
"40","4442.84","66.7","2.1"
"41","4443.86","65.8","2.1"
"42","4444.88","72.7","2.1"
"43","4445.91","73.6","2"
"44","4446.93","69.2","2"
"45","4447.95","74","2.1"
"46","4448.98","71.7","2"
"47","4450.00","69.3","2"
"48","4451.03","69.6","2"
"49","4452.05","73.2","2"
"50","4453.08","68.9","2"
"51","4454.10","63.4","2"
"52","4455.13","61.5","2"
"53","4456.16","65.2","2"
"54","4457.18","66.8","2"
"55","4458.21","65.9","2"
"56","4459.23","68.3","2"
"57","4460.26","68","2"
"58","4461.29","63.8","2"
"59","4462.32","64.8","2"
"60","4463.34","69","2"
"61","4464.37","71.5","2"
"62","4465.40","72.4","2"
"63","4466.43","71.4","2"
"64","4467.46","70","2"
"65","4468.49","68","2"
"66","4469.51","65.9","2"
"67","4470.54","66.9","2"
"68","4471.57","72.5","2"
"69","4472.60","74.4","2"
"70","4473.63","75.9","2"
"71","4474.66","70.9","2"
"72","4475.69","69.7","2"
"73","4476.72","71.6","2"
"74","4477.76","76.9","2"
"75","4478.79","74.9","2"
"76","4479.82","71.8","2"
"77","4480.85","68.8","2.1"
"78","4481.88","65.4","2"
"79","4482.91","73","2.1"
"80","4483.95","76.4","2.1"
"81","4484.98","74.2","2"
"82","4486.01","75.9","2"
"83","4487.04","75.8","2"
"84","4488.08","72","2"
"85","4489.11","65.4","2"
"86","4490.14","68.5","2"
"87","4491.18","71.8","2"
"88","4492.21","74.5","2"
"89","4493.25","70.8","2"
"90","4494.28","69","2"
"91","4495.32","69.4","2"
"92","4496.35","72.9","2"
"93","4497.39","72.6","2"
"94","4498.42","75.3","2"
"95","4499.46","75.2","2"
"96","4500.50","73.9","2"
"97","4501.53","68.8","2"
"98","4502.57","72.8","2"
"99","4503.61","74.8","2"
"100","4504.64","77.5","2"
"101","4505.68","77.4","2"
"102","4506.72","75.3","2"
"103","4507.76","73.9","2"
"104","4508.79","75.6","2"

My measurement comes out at 0.85 A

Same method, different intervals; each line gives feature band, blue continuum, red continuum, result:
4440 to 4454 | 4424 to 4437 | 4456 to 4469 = -0.31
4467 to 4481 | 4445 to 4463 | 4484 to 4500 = -0.20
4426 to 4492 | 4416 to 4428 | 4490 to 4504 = 1.12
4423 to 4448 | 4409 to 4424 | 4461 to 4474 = -0.18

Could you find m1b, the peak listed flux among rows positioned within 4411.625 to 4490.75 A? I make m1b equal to 79.4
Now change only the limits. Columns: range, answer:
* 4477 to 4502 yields 76.9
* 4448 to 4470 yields 73.2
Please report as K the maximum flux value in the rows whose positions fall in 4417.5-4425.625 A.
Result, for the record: 78.6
